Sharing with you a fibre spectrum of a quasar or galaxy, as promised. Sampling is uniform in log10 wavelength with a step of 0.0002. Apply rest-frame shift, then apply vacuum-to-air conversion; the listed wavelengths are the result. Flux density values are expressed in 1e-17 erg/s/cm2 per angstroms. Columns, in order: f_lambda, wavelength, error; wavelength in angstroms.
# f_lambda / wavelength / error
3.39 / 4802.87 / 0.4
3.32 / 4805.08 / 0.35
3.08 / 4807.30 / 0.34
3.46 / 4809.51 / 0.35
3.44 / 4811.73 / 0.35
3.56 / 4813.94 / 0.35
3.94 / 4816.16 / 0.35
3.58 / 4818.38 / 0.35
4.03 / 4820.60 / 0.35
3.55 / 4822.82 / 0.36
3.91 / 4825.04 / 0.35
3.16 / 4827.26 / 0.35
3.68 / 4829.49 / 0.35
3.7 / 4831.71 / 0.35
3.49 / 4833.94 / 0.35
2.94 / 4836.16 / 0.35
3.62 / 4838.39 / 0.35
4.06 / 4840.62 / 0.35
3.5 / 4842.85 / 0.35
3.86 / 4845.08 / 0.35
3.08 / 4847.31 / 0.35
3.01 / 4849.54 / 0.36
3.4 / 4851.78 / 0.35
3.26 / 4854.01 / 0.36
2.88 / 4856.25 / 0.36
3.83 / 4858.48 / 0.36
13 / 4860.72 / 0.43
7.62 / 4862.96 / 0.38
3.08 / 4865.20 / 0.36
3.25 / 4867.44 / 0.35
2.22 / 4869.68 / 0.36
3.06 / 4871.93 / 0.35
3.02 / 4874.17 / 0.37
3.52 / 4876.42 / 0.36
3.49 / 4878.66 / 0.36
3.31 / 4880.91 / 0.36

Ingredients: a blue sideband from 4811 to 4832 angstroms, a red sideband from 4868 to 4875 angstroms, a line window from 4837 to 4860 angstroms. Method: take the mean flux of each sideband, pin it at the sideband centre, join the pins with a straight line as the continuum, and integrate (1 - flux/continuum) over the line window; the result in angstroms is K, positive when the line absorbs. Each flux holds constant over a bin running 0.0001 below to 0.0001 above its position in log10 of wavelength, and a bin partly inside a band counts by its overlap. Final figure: -3.09 angstroms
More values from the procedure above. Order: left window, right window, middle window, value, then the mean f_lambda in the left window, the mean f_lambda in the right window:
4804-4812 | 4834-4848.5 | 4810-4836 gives -1.62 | 3.31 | 3.51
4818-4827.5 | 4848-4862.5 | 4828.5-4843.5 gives 2.28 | 3.7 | 4.97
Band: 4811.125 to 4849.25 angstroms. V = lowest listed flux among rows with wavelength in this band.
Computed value 2.94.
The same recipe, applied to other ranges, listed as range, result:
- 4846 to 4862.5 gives 2.88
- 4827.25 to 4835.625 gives 3.16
